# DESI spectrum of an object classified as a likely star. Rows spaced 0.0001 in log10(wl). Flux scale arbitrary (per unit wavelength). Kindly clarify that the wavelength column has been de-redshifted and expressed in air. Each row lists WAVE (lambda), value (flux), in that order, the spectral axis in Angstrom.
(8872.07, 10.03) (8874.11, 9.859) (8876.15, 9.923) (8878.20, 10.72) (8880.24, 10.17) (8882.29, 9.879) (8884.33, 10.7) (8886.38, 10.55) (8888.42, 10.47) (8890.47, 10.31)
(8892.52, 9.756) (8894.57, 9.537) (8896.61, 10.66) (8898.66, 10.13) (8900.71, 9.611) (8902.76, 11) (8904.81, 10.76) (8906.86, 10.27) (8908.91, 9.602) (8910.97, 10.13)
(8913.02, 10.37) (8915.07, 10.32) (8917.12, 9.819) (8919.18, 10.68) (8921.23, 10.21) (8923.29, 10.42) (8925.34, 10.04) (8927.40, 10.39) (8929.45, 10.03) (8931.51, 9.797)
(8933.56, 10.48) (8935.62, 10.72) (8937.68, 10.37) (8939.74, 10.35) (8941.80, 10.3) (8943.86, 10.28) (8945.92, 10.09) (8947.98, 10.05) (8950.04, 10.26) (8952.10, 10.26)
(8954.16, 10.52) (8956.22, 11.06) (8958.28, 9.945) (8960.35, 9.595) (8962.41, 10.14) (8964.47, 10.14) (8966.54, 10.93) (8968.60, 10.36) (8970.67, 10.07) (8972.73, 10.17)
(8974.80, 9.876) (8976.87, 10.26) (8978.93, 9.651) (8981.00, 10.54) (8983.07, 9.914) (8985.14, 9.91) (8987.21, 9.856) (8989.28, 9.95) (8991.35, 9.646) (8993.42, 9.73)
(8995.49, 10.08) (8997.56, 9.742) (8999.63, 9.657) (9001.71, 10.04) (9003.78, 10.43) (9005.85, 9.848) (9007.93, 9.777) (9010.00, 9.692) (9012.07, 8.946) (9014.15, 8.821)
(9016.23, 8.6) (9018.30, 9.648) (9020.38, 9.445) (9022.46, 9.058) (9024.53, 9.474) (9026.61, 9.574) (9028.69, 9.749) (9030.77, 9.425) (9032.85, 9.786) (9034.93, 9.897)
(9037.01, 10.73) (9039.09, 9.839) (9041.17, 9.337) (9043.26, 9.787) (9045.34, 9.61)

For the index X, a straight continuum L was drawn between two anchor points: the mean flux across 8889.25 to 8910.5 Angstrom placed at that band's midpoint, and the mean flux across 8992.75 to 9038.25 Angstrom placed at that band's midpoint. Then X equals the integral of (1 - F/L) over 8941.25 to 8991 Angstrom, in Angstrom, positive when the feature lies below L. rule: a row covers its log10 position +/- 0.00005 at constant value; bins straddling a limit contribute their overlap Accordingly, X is -1.5 Angstrom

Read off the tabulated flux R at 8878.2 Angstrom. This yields 10.72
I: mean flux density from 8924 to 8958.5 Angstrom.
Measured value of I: 10.3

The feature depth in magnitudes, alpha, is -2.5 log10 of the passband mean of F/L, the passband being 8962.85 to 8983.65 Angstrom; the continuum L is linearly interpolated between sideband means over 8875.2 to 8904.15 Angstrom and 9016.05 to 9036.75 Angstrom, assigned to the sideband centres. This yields -0.04 mag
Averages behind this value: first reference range 10.3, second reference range 9.55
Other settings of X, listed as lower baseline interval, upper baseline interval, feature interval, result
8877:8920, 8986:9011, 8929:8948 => -0.31 Angstrom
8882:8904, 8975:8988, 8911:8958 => -0.73 Angstrom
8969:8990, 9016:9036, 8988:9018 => 0.38 Angstrom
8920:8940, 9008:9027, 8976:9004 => -1.04 Angstrom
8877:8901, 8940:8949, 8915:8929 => -0.07 Angstrom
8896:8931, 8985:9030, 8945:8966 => -0.55 Angstrom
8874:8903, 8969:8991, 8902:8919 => -0.22 Angstrom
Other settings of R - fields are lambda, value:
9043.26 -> 9.787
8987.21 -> 9.856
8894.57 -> 9.537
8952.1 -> 10.26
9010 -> 9.692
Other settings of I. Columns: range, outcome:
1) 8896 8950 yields 10.3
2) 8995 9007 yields 9.96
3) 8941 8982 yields 10.2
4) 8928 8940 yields 10.3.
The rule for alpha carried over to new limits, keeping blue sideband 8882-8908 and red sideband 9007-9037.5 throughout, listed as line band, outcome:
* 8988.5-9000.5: -0.016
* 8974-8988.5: -0.028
